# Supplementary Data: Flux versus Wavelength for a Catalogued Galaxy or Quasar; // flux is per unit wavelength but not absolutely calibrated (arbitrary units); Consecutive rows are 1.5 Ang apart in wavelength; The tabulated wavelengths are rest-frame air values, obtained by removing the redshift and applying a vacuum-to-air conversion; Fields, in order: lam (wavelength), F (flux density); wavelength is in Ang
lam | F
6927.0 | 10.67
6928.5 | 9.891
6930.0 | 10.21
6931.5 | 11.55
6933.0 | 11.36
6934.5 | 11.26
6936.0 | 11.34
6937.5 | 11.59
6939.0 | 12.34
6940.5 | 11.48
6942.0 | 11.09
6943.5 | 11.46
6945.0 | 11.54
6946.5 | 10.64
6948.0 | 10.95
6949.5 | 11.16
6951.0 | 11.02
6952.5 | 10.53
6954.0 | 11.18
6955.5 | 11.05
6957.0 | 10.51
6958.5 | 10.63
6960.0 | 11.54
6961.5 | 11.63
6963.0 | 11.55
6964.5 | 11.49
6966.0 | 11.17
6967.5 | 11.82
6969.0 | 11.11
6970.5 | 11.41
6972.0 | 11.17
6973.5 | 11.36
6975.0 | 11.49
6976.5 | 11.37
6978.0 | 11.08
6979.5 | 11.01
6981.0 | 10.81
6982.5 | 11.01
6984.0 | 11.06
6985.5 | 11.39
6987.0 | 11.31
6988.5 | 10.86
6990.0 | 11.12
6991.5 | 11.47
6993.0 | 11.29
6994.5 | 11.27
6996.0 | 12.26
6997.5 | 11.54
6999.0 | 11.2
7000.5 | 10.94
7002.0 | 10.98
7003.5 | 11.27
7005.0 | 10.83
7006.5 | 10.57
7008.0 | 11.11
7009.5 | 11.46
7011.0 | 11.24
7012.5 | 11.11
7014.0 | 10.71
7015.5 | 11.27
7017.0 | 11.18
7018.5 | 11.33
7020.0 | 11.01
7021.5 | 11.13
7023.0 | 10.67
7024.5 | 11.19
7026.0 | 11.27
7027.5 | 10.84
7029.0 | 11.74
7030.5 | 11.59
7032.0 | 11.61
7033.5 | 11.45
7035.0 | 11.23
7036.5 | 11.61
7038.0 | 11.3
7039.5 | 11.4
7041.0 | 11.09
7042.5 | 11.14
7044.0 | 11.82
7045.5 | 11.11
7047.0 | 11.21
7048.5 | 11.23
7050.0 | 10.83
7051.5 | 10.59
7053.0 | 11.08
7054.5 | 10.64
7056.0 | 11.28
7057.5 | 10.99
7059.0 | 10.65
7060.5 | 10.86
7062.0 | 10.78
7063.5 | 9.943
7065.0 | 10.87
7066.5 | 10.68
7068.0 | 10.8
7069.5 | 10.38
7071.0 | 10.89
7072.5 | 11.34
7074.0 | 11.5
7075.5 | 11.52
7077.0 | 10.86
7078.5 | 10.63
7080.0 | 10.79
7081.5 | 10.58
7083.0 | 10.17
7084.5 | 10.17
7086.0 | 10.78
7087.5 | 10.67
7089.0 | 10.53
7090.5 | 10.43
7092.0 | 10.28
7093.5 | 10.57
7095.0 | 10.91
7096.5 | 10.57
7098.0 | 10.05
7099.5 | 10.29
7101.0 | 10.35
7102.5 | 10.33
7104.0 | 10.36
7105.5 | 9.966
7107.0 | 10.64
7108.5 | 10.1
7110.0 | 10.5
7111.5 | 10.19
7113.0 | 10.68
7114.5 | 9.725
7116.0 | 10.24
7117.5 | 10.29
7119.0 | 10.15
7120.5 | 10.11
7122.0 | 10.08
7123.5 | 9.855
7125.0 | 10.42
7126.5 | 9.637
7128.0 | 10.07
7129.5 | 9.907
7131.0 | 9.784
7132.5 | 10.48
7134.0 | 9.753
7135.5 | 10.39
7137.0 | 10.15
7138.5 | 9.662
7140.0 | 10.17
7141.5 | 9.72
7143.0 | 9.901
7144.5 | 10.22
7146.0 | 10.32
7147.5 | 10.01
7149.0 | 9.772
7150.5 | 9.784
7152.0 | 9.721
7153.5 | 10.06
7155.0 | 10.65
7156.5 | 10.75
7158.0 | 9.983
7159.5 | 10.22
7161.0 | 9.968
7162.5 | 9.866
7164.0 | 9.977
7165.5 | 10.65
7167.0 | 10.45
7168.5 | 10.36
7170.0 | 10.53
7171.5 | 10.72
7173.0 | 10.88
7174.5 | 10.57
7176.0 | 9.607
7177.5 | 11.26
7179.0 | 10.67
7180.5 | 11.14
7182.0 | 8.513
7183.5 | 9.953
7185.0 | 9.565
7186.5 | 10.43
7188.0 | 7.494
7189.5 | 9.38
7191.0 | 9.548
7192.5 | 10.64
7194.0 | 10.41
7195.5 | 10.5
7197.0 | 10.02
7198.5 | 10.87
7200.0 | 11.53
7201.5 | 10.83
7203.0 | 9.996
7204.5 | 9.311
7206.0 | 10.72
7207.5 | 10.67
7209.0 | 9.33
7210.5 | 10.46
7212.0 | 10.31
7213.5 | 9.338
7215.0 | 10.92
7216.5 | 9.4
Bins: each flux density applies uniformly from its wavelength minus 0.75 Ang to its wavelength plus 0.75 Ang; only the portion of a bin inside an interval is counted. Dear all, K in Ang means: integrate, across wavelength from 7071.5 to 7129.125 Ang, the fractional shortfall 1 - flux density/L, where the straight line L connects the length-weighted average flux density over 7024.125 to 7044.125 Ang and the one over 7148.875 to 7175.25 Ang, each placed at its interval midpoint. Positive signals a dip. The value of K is 2.0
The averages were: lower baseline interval 11.4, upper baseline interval 10.3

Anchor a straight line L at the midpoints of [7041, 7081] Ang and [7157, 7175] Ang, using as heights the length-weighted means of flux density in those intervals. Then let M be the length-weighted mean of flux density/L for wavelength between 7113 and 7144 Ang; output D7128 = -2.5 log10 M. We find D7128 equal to 0.05 mag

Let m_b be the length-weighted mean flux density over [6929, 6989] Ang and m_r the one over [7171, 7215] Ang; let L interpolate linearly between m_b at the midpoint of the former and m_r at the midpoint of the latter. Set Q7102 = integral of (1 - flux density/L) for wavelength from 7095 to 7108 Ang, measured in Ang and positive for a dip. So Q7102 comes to 0.3 Ang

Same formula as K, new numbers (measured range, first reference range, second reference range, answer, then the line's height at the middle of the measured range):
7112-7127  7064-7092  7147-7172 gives 0.5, 10.5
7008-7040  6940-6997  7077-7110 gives -1.1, 10.9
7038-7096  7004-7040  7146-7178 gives 0.3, 10.9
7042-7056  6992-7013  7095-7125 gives -0.4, 10.8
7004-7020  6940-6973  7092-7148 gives -0.3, 10.8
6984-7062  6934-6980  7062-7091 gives -1.6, 11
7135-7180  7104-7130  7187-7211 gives -0.5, 10.1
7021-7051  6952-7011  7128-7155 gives -1.3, 10.8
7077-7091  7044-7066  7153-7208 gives 0.3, 10.7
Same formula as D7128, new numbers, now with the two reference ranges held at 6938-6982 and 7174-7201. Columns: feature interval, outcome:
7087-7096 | 0.00 mag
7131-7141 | 0.03 mag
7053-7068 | 0.00 mag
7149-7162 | 0.02 mag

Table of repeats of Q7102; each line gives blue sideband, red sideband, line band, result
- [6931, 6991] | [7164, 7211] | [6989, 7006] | -0.3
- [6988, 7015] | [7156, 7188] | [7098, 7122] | 0.7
